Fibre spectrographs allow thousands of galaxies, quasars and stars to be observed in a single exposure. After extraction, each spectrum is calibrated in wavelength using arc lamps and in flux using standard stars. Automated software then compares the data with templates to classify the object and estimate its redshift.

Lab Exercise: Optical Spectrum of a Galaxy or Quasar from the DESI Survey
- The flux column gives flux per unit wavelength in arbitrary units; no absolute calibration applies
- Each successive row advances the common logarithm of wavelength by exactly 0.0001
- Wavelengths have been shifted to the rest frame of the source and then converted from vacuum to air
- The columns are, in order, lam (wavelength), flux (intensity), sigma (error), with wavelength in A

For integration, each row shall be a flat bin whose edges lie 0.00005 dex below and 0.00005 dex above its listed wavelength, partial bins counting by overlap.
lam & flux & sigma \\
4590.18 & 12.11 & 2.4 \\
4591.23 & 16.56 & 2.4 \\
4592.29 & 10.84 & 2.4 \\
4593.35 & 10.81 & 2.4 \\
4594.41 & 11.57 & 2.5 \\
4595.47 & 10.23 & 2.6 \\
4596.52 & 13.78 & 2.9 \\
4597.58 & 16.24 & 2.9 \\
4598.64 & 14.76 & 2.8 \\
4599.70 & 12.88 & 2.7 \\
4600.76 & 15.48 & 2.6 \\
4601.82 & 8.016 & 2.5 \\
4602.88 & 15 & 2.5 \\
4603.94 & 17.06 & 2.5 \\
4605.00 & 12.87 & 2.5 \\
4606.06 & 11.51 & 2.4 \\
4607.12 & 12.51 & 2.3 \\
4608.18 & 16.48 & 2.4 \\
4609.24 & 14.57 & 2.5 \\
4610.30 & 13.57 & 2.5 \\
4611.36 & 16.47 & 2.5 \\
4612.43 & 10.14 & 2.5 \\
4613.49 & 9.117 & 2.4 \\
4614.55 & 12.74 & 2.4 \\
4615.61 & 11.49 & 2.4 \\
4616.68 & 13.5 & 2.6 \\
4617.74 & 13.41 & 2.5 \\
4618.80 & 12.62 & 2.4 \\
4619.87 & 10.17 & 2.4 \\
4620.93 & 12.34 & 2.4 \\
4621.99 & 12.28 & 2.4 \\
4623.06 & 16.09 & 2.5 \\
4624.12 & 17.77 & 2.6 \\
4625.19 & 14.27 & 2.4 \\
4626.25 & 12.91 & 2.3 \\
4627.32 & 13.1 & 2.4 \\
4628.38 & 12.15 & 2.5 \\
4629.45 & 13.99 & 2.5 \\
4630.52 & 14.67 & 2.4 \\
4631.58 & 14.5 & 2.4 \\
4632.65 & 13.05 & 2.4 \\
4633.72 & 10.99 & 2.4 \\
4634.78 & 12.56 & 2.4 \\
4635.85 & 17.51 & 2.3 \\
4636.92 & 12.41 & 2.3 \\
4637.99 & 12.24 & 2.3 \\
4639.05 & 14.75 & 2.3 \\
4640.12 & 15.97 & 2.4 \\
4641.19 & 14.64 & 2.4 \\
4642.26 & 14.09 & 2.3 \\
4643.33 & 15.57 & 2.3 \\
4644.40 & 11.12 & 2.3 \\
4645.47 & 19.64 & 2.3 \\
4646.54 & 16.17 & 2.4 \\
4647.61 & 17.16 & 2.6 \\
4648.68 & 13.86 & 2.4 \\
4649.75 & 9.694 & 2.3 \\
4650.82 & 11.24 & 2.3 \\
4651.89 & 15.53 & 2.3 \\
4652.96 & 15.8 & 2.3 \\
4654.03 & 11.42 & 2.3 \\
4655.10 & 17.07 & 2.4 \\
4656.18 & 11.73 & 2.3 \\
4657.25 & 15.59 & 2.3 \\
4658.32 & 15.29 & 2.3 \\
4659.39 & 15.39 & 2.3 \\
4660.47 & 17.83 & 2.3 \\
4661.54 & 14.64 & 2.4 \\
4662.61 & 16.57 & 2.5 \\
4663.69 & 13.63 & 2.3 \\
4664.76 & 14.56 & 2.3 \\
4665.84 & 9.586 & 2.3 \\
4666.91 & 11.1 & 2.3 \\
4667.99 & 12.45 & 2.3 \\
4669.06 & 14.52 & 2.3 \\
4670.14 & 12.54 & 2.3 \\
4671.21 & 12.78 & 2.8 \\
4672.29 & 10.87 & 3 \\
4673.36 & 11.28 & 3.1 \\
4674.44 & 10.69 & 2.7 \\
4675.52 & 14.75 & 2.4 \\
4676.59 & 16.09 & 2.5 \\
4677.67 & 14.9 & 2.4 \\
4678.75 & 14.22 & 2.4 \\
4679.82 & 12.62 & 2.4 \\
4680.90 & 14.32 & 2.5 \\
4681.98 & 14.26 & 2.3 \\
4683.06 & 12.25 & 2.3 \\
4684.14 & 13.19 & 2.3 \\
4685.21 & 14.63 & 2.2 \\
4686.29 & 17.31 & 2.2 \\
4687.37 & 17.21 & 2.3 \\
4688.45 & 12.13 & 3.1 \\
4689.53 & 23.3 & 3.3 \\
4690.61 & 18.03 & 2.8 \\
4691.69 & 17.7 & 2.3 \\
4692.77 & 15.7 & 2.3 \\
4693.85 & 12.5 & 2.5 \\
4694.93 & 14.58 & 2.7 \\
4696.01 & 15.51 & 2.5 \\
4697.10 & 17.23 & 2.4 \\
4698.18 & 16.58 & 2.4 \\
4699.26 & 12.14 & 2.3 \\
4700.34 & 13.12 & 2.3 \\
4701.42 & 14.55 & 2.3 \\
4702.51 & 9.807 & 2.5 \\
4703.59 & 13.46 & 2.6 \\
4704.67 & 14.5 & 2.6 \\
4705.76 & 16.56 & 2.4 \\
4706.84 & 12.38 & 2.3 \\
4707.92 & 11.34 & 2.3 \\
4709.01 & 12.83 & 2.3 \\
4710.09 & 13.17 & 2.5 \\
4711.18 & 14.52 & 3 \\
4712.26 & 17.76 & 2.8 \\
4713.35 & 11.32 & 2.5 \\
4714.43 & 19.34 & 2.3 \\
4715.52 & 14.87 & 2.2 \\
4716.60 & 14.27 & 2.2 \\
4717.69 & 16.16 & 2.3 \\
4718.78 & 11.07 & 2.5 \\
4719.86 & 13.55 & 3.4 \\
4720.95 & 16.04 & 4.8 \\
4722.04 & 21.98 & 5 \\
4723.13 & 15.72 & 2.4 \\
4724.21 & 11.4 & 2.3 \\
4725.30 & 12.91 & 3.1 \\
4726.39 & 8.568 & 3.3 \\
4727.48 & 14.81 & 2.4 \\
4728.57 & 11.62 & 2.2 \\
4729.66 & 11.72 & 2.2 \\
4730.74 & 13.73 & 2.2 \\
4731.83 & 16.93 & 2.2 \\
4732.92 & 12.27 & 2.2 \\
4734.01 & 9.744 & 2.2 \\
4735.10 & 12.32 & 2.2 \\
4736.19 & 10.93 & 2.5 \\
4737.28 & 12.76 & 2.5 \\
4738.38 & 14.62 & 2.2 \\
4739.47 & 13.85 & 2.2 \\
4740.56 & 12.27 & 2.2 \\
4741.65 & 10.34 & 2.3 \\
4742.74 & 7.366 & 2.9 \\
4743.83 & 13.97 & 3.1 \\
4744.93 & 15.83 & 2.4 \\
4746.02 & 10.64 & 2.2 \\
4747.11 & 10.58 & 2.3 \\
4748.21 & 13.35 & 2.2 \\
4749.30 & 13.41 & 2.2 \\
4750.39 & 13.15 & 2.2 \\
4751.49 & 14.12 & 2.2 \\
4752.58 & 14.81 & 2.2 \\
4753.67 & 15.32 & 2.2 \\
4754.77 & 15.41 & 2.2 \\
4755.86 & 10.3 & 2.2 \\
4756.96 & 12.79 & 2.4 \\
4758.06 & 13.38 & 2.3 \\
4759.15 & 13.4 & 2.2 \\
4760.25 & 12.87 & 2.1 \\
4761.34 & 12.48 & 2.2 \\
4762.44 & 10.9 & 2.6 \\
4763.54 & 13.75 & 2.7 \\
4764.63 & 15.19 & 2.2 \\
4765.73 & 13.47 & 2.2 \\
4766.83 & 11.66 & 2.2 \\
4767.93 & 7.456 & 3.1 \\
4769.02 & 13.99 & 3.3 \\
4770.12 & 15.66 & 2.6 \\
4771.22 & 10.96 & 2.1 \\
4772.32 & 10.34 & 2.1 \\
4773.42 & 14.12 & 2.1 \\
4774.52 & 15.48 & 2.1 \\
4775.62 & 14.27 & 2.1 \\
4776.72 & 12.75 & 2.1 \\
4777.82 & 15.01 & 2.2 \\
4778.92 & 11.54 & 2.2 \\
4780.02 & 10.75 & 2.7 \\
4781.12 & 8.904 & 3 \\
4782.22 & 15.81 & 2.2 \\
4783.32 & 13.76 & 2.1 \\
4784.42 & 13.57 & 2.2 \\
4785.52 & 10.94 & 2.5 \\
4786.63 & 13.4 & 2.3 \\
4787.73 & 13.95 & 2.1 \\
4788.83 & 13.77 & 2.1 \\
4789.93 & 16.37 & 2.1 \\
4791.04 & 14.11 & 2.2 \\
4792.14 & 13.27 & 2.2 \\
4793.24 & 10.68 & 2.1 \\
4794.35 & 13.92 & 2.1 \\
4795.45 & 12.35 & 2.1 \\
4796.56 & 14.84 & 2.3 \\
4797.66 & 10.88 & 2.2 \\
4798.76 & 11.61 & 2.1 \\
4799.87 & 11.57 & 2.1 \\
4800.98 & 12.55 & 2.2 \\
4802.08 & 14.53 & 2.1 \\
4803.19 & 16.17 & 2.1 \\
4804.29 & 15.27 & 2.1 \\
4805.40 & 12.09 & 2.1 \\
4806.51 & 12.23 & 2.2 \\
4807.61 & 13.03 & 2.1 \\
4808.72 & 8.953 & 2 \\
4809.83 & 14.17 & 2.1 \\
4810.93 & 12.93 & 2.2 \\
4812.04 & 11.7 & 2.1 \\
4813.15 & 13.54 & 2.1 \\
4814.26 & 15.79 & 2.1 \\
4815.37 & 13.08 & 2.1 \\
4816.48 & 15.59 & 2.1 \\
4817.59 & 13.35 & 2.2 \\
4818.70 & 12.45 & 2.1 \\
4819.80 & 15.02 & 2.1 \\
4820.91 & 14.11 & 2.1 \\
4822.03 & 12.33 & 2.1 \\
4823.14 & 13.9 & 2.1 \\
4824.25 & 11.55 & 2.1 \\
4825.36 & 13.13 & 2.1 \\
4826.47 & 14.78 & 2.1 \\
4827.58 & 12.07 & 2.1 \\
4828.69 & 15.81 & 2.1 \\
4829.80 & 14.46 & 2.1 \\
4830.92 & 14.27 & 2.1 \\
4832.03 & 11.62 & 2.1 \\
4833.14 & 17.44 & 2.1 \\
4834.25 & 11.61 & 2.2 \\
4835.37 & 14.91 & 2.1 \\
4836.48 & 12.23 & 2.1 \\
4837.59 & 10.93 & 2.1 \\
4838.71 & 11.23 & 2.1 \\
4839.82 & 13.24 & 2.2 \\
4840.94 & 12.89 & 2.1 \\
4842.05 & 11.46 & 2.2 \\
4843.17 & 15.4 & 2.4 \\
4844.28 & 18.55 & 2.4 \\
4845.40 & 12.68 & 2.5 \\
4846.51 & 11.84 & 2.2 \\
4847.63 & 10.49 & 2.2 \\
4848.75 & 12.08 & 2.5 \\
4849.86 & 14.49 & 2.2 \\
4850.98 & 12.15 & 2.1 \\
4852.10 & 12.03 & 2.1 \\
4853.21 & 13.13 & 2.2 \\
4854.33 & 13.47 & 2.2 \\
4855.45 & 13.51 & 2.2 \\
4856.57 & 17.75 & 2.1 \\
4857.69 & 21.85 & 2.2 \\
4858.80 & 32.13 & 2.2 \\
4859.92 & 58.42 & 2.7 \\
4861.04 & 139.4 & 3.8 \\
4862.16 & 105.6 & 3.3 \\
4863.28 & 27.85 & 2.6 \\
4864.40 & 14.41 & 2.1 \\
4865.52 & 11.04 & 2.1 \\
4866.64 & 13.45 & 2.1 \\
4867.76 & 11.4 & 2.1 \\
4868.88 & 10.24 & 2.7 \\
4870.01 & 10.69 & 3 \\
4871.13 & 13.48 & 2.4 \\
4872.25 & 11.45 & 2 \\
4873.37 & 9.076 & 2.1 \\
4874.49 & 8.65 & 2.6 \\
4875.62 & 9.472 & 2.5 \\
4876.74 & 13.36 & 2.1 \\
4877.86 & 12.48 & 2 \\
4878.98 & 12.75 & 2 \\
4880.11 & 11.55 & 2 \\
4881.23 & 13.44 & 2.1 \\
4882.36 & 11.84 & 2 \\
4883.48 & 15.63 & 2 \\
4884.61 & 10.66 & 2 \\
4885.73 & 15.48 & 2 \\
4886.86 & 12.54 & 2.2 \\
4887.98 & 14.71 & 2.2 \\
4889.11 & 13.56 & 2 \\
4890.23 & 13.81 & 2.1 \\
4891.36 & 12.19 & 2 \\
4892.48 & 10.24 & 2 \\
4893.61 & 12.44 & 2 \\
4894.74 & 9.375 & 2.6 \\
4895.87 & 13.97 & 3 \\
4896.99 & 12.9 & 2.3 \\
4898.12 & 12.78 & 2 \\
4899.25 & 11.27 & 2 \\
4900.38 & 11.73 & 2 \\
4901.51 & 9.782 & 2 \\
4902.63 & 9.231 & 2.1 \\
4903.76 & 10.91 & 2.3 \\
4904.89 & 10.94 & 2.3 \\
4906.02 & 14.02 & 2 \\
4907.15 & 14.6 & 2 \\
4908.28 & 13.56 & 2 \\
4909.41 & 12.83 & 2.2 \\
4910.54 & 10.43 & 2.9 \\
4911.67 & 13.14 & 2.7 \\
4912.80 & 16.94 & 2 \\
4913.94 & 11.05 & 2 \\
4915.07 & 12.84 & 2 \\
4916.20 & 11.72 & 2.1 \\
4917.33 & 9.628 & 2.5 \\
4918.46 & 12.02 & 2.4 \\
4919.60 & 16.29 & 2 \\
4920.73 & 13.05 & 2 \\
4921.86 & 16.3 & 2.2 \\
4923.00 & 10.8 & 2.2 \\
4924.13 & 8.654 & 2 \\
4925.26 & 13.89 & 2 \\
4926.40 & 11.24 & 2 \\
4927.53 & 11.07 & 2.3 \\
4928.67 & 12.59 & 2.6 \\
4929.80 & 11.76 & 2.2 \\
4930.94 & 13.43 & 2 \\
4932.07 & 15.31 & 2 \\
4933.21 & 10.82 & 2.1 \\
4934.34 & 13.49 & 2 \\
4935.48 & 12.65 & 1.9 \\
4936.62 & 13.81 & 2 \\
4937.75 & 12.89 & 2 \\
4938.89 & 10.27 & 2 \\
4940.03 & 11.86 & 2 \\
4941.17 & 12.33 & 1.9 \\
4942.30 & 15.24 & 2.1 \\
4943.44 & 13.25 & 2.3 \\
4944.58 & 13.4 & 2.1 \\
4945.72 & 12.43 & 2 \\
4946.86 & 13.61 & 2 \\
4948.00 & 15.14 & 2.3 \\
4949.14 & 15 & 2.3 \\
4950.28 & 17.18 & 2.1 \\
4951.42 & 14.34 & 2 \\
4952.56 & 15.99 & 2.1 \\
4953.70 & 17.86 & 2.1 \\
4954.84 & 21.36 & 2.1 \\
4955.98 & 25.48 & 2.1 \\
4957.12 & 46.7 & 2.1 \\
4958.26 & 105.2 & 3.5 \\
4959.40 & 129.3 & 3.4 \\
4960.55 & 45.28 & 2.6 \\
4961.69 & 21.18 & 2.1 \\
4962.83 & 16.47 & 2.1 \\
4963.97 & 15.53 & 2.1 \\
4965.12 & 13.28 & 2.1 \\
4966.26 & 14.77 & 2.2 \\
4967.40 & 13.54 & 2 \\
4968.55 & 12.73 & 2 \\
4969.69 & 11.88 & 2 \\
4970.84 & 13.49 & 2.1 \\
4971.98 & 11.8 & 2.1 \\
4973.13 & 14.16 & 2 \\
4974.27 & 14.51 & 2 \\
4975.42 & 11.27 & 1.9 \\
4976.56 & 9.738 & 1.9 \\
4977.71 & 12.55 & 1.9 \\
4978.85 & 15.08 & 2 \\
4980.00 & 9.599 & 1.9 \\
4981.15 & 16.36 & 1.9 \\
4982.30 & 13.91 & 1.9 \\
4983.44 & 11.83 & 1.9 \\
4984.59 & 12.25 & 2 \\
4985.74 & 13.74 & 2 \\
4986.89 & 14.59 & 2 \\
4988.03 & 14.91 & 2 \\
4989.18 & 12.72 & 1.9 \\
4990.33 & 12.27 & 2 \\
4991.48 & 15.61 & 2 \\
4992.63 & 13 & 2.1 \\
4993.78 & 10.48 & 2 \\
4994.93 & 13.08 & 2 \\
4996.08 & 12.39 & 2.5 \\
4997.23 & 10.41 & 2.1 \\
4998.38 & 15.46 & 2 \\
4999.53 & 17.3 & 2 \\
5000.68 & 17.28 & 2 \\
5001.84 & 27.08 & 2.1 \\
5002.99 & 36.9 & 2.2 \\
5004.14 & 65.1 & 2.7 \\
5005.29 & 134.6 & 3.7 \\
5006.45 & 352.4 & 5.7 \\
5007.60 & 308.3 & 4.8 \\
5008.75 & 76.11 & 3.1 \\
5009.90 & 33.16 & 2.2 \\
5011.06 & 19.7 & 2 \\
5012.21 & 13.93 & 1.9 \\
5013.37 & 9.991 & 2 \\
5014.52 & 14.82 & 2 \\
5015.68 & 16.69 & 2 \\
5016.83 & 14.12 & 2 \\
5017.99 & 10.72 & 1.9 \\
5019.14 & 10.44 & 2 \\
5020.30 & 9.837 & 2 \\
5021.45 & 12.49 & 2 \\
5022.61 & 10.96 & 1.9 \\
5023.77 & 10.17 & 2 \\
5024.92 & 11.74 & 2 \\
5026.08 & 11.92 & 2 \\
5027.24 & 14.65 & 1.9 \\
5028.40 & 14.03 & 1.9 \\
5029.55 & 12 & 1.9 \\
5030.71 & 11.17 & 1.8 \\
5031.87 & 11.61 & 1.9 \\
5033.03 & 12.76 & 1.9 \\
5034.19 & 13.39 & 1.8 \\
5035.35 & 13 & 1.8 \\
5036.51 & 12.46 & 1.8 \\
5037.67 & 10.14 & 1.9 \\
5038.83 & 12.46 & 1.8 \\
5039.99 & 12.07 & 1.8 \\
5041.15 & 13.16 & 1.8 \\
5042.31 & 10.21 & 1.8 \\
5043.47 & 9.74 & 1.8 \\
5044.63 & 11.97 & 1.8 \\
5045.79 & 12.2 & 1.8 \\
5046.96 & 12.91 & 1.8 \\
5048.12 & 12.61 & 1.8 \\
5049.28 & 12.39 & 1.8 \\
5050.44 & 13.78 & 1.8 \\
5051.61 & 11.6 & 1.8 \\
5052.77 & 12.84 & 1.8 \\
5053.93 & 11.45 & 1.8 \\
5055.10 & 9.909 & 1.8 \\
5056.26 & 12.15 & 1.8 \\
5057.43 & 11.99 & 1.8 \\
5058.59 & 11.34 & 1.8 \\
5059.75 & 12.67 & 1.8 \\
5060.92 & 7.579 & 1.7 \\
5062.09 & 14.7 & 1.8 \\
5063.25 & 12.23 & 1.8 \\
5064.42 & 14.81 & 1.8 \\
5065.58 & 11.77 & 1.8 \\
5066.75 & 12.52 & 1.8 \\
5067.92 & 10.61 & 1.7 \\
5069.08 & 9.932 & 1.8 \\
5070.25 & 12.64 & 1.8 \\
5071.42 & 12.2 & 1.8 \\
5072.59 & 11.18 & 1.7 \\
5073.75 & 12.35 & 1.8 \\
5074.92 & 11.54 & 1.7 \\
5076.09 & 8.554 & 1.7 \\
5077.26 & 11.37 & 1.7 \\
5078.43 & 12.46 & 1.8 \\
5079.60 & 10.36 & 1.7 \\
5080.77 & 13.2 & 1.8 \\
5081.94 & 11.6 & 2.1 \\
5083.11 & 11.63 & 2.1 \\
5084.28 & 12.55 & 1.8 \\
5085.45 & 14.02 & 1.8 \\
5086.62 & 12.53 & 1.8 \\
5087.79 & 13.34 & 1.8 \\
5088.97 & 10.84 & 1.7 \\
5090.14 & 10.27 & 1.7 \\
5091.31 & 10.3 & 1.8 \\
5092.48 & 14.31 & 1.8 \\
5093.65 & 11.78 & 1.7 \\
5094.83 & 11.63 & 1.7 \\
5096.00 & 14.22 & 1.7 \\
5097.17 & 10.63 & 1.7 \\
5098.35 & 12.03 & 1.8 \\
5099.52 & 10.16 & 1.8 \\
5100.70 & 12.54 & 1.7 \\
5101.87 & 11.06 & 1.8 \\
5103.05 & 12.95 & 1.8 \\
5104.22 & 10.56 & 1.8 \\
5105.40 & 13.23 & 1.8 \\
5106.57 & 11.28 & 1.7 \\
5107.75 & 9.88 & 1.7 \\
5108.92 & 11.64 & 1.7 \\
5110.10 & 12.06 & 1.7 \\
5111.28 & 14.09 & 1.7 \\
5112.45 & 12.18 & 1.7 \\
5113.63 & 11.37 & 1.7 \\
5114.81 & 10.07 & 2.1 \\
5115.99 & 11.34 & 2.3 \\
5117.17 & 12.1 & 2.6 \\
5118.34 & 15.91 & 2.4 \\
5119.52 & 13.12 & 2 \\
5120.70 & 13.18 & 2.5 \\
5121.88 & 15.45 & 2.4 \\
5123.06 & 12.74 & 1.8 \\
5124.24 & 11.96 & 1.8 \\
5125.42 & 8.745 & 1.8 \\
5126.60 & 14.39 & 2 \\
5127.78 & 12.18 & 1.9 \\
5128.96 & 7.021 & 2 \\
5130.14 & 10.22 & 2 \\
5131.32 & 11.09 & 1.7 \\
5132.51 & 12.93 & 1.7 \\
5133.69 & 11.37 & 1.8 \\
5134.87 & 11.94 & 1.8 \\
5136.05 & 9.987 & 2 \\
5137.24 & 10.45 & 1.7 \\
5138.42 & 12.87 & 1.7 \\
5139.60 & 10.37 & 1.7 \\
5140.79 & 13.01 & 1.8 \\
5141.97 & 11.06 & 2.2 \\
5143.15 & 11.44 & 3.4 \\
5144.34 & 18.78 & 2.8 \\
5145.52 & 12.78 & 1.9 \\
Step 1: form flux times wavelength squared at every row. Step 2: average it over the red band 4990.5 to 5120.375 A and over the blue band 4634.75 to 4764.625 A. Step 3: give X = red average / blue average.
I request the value 1.70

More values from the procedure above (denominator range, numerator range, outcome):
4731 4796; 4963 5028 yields 2.53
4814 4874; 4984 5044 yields 1.74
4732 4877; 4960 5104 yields 1.44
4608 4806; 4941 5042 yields 2.26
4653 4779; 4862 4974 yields 1.32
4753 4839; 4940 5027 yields 2.44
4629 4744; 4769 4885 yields 1.21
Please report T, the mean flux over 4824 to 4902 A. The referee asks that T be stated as 17.1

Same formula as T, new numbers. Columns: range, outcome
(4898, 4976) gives 17.5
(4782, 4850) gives 13.3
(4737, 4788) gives 12.9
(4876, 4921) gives 12.5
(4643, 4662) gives 14.7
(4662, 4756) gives 13.8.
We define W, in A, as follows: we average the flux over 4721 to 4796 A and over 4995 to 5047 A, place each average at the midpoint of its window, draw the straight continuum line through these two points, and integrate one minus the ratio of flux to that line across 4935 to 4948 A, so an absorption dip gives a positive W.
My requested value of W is 6.79 A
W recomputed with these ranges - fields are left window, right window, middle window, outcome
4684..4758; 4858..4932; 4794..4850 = 8.5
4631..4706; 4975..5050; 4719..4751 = 7.2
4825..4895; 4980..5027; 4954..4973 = -0.7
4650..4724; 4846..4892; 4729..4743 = 3.2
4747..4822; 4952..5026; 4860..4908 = 8.1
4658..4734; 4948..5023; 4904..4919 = 8.2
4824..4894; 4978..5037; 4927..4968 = 6.5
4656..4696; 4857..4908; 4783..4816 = 7.6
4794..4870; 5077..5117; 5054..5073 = 1.3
